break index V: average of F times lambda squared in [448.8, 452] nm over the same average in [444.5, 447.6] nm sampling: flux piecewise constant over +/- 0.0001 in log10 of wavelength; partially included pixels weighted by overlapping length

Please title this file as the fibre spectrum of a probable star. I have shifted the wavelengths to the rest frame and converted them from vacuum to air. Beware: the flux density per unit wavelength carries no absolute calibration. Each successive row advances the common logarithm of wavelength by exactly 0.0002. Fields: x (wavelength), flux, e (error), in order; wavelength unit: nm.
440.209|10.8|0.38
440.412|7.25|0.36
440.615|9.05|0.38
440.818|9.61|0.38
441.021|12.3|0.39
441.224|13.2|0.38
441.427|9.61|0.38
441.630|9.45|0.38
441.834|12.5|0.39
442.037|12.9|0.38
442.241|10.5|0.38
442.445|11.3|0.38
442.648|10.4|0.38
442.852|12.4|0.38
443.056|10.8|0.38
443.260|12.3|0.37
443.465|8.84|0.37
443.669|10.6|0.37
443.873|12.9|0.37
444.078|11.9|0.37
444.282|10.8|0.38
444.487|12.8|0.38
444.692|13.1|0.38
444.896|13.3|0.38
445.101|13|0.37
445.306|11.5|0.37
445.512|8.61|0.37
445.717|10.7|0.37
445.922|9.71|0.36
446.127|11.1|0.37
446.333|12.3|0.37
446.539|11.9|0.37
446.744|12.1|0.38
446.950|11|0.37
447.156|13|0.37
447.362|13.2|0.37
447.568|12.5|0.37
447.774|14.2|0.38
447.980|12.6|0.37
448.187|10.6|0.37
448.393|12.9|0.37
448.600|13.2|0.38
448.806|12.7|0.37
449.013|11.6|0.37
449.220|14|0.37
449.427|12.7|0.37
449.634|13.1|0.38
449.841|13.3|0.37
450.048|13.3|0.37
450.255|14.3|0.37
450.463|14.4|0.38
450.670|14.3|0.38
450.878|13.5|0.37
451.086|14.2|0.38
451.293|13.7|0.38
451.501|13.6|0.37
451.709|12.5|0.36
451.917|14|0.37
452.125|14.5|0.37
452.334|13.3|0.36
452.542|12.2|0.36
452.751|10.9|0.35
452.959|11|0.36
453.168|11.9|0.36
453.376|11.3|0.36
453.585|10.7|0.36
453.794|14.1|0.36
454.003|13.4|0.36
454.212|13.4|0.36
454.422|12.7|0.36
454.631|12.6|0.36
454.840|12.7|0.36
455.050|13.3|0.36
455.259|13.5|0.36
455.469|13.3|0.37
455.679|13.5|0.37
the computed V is 1.16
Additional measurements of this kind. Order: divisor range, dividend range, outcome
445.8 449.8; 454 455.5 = 1.09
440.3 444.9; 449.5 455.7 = 1.22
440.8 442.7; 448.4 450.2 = 1.20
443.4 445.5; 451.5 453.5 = 1.09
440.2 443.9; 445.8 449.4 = 1.16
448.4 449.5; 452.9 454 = 0.95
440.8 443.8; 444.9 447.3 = 1.04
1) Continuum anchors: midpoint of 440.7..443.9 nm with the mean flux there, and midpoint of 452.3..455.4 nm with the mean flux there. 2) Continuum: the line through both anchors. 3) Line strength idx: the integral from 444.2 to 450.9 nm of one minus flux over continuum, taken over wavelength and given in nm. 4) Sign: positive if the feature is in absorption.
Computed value -0.39 nm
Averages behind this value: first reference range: 11.2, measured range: 12.5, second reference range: 12.5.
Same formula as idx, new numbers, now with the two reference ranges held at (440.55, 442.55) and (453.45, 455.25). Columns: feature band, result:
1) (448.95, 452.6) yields -0.34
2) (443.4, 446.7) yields 0.02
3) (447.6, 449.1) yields -0.06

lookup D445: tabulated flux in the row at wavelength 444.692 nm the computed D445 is 13.1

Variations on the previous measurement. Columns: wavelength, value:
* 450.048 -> 13.3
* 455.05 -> 13.3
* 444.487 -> 12.8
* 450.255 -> 14.3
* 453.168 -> 11.9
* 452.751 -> 10.9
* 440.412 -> 7.25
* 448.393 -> 12.9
